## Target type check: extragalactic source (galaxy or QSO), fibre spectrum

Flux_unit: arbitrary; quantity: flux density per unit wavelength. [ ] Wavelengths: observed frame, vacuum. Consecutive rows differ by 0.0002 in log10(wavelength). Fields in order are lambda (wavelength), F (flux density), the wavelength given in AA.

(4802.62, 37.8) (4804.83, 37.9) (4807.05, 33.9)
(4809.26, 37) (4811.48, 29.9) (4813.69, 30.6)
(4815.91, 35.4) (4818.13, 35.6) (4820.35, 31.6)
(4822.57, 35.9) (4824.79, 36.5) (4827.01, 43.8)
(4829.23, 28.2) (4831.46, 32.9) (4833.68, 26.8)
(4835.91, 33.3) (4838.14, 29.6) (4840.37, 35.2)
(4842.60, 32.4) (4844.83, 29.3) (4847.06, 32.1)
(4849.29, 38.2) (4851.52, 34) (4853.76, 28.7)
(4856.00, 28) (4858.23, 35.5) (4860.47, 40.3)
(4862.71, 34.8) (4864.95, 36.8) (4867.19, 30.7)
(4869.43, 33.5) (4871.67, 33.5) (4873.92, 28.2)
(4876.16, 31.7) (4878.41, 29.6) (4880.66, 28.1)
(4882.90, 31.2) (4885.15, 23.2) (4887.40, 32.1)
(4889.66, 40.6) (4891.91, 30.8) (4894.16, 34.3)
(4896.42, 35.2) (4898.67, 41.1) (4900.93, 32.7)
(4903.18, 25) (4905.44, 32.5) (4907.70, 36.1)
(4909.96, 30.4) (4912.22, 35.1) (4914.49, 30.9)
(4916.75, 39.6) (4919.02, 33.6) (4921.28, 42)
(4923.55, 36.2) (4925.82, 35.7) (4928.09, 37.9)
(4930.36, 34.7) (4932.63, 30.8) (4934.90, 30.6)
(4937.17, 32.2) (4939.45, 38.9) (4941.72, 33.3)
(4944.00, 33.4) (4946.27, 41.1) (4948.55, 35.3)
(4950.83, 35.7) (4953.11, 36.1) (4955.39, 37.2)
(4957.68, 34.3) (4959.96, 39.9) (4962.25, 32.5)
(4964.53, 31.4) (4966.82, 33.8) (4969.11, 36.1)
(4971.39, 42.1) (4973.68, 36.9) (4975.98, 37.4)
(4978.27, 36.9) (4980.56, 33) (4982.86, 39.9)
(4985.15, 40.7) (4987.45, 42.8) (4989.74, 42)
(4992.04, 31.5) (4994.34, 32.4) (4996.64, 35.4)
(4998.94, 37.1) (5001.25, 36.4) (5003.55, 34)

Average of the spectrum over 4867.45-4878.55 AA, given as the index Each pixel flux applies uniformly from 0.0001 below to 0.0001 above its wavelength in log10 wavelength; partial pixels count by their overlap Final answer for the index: 31.4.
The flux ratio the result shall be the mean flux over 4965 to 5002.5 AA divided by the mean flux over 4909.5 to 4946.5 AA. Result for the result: 1.06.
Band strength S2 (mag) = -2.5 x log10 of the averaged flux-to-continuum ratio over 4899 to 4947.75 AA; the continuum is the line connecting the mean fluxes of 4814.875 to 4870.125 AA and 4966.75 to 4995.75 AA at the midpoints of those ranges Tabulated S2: 0.04 mag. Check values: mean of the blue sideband 33.6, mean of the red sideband 37.5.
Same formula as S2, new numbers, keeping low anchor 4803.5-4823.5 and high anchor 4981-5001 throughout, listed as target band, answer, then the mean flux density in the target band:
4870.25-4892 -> 0.15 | 30.9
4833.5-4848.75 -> 0.10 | 31.8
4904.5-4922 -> 0.04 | 34.9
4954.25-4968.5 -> 0.06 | 34.9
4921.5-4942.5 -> 0.05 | 34.8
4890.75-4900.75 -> 0.02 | 35.1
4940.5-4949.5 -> 0.02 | 35.8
